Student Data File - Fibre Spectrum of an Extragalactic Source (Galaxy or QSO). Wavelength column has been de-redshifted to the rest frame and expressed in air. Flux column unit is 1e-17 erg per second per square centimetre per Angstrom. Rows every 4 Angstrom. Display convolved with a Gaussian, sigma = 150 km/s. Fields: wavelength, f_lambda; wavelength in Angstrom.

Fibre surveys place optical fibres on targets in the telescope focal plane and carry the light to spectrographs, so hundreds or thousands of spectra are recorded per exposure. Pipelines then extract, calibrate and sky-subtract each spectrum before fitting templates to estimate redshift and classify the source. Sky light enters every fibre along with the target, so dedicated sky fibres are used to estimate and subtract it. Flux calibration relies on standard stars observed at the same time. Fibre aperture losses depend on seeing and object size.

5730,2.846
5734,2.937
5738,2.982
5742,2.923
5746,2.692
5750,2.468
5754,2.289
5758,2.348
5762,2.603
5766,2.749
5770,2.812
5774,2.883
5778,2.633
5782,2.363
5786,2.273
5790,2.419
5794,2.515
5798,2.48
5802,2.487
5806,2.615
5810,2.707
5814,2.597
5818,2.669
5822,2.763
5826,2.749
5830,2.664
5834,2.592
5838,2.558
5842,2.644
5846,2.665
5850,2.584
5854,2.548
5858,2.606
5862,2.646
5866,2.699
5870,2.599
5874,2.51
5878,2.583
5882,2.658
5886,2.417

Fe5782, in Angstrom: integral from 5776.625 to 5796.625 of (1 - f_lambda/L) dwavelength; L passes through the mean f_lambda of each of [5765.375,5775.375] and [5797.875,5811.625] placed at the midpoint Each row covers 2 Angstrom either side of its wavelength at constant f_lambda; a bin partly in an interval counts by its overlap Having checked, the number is 2.0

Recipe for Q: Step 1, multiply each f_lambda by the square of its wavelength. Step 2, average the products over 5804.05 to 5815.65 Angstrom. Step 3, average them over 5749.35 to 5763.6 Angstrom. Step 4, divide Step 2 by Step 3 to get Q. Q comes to 1.1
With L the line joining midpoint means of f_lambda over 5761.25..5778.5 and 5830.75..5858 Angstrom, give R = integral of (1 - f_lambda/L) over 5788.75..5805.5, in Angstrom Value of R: 1.3 Angstrom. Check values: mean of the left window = 2.75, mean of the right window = 2.6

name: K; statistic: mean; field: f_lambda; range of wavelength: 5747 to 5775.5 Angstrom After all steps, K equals 2.59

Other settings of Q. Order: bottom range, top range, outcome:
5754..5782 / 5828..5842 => 1.02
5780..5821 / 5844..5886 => 1.06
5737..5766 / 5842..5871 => 1.04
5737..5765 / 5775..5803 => 0.96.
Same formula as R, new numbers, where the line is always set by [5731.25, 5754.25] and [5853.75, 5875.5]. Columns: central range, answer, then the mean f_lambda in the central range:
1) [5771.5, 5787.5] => 0.9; 2.55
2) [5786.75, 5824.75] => 1.4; 2.58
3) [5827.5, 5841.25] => 0.2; 2.61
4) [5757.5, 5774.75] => 0.2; 2.69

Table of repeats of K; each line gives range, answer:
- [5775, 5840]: 2.57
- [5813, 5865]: 2.64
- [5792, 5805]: 2.5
